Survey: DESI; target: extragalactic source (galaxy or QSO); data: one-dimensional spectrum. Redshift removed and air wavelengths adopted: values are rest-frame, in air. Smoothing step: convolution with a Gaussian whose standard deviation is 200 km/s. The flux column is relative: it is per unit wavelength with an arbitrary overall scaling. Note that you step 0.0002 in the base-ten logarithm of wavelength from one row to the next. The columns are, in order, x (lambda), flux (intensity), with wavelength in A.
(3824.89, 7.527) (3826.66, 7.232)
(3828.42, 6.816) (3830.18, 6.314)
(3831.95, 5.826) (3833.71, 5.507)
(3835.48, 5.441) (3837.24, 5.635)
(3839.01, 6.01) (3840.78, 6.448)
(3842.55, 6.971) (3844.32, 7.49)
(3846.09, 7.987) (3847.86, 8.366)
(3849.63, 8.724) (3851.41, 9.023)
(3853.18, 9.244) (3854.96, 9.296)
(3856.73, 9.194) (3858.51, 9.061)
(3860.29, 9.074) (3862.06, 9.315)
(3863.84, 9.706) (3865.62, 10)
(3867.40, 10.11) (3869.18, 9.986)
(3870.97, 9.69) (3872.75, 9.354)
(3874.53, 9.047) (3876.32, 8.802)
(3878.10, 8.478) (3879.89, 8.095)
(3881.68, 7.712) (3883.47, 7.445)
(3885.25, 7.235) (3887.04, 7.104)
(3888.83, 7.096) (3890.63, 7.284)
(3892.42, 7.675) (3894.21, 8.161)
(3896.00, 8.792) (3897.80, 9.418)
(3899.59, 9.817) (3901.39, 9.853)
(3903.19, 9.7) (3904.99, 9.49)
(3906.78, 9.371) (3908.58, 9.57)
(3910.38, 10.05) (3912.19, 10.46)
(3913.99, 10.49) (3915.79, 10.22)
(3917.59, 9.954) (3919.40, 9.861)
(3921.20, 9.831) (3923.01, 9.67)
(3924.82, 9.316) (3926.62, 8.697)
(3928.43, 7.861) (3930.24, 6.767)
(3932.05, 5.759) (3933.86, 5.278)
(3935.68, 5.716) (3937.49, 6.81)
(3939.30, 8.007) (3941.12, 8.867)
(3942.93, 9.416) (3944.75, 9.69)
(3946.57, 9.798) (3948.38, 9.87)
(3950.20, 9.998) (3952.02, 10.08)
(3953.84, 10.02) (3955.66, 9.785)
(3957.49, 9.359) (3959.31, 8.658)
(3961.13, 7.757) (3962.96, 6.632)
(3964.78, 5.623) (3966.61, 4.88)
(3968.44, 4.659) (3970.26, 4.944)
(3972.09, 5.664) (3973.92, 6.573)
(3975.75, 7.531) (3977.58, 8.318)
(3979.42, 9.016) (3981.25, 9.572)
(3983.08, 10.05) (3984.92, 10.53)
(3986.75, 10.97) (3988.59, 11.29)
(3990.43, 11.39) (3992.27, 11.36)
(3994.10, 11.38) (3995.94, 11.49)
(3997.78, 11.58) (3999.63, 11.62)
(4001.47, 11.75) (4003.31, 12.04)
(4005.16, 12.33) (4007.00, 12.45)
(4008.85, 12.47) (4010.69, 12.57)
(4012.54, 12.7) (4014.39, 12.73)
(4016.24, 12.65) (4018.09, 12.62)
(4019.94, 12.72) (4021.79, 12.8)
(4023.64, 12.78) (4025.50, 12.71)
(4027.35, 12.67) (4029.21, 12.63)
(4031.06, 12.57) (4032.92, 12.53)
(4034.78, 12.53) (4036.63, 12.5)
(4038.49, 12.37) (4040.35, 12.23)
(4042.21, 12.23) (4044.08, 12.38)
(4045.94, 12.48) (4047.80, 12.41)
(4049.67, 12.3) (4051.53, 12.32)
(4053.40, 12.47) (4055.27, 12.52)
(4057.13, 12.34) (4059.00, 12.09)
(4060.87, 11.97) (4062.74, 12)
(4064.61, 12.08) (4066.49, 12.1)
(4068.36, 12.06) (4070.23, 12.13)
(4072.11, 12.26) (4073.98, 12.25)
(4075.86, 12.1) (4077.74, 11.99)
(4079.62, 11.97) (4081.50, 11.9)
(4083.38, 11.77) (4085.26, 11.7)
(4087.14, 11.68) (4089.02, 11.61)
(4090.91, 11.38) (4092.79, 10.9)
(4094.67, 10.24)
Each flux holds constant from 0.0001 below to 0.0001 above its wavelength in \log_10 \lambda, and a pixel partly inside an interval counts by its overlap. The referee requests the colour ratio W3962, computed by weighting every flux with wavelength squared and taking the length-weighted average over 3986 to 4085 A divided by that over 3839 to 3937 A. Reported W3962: 1.52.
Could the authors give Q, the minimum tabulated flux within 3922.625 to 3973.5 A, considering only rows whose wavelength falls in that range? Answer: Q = 4.659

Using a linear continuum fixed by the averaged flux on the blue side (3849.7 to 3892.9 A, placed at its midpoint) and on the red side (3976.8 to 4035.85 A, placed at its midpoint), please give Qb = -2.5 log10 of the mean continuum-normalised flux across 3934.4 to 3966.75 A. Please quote 0.24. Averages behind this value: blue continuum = 8.72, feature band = 8.43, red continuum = 11.8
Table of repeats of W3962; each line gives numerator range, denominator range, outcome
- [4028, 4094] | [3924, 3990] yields 1.56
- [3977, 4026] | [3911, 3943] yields 1.43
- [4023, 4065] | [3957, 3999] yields 1.47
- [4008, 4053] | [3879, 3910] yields 1.58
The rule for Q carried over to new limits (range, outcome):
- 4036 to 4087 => 11.7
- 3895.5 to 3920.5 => 8.792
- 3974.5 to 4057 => 7.531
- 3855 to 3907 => 7.096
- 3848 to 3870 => 8.724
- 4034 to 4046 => 12.23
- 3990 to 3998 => 11.36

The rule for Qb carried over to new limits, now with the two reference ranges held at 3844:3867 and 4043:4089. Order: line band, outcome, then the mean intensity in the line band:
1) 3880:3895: 0.26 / 7.49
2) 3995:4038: -0.09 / 12.4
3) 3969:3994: 0.20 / 9.04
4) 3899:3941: 0.13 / 8.8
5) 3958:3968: 0.49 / 6.72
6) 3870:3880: 0.04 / 8.98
